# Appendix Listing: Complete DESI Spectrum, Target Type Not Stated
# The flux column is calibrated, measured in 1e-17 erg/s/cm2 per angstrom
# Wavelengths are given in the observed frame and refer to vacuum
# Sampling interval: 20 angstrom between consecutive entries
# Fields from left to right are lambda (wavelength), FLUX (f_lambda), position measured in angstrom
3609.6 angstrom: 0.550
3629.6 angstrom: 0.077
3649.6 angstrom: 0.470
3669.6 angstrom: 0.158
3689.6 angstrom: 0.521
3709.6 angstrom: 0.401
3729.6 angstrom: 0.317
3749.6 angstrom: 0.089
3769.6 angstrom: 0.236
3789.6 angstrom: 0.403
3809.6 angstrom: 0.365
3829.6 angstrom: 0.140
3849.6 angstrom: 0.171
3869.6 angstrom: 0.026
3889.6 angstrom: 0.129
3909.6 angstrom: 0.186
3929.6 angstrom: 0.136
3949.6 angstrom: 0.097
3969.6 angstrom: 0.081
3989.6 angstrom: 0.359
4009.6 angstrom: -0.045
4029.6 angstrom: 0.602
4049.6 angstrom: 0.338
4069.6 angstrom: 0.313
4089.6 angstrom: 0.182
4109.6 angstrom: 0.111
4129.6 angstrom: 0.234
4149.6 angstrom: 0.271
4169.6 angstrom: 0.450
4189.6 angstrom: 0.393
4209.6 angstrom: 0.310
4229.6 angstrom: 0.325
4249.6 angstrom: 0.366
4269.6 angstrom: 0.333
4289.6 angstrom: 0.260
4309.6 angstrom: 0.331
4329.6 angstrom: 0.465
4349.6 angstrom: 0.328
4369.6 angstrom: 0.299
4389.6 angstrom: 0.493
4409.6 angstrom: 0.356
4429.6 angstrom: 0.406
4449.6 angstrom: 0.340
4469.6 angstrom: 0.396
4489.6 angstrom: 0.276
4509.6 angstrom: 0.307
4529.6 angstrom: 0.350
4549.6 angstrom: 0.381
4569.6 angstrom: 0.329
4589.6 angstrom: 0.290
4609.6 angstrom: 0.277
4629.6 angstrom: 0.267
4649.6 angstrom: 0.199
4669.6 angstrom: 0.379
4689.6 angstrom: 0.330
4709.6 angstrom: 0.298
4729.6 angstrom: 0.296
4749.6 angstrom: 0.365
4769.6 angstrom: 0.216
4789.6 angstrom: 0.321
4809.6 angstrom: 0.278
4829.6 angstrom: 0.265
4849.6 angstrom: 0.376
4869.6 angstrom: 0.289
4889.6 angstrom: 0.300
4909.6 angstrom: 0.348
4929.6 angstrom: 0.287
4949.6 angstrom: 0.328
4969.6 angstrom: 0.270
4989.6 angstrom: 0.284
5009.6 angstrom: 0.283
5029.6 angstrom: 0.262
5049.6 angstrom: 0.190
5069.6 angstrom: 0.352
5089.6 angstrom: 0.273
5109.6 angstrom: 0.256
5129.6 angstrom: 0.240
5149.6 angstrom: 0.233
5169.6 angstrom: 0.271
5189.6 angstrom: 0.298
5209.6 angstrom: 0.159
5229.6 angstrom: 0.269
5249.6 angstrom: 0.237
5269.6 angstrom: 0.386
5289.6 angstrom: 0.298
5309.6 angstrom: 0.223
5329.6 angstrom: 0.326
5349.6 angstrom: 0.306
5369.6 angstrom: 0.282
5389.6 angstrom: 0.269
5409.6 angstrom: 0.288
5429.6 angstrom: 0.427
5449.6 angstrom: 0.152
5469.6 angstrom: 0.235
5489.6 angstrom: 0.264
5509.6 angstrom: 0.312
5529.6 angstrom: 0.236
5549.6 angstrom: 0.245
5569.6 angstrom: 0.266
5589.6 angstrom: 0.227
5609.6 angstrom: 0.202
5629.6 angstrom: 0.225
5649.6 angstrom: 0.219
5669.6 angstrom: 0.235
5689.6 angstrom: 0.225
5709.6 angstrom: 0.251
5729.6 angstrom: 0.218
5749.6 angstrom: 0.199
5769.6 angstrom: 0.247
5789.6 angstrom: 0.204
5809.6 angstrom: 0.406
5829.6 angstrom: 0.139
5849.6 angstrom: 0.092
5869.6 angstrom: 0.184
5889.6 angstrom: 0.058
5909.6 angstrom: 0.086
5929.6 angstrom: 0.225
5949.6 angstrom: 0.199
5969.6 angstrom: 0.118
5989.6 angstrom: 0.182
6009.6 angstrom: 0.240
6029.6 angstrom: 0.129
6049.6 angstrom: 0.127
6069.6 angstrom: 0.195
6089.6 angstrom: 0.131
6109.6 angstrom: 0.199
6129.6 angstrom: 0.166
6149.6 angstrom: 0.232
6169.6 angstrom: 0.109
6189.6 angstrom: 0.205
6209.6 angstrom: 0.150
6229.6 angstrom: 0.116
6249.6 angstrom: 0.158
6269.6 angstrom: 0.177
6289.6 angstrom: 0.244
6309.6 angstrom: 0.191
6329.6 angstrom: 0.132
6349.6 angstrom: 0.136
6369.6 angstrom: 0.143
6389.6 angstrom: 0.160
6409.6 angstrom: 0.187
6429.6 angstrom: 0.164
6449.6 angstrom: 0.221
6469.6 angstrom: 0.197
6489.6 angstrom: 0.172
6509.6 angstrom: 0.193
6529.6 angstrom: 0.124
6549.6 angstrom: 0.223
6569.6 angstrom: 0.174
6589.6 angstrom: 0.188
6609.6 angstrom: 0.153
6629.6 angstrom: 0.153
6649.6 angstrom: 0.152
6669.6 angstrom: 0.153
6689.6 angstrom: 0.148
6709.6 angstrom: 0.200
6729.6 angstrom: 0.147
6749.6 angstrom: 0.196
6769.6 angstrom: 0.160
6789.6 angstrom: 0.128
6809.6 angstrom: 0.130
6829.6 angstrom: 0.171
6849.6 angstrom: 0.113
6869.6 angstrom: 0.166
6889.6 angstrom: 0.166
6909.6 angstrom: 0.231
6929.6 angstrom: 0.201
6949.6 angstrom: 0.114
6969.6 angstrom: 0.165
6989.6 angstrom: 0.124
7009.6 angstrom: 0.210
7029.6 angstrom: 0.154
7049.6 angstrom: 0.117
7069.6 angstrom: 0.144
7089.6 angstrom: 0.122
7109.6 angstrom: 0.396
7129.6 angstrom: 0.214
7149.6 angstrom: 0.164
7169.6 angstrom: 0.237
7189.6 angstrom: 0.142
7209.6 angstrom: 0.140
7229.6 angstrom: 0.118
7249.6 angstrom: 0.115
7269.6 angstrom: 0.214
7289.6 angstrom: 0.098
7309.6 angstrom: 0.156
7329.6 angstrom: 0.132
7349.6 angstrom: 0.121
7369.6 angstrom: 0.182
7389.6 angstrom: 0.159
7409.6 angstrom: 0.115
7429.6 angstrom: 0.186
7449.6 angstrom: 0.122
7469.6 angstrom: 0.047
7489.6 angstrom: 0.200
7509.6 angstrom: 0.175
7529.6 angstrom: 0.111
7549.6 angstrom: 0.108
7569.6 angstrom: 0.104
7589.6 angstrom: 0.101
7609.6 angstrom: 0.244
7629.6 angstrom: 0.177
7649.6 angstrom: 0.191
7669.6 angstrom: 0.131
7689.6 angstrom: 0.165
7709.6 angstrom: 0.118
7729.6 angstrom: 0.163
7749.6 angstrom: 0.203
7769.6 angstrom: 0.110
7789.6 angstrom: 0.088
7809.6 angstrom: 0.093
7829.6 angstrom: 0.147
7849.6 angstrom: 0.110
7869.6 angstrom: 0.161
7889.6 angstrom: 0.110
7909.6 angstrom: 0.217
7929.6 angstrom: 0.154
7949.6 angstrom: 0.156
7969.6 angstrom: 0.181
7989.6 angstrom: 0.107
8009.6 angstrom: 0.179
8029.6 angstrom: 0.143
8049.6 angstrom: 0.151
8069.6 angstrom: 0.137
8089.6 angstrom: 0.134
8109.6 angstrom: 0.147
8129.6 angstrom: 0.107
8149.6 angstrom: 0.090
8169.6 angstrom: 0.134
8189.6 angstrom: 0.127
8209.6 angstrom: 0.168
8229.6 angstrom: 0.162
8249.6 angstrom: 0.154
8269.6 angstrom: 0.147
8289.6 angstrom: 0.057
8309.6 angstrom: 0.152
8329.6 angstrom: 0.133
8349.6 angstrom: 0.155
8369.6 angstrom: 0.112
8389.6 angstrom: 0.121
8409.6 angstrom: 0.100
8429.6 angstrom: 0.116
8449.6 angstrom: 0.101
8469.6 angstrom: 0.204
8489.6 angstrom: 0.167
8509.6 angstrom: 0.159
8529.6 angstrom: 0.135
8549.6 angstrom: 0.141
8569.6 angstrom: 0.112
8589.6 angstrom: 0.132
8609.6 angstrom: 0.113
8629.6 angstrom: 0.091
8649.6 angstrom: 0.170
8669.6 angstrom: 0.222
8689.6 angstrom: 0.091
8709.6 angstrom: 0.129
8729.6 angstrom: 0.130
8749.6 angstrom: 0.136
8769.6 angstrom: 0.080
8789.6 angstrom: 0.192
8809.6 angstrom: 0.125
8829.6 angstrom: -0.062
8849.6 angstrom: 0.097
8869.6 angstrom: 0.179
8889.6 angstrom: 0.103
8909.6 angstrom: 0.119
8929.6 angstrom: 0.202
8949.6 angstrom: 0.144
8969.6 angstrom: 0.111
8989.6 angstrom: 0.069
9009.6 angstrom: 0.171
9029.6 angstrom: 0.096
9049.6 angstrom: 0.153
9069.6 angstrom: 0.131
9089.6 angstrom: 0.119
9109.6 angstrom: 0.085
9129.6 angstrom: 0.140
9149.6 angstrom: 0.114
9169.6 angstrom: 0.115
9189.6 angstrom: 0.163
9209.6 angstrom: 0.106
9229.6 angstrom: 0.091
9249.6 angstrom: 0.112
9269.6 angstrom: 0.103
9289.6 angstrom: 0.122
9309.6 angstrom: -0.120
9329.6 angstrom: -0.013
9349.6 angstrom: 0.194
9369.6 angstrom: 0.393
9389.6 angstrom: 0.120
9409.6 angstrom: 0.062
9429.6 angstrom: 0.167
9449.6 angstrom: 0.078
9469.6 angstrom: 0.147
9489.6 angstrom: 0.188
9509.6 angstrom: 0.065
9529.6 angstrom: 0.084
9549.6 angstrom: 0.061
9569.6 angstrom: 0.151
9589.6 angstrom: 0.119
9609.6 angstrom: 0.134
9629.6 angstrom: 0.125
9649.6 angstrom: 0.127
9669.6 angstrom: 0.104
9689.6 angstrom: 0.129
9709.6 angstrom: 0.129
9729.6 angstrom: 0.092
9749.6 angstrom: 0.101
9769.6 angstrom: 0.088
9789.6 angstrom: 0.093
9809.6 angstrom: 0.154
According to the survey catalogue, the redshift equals 0.082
